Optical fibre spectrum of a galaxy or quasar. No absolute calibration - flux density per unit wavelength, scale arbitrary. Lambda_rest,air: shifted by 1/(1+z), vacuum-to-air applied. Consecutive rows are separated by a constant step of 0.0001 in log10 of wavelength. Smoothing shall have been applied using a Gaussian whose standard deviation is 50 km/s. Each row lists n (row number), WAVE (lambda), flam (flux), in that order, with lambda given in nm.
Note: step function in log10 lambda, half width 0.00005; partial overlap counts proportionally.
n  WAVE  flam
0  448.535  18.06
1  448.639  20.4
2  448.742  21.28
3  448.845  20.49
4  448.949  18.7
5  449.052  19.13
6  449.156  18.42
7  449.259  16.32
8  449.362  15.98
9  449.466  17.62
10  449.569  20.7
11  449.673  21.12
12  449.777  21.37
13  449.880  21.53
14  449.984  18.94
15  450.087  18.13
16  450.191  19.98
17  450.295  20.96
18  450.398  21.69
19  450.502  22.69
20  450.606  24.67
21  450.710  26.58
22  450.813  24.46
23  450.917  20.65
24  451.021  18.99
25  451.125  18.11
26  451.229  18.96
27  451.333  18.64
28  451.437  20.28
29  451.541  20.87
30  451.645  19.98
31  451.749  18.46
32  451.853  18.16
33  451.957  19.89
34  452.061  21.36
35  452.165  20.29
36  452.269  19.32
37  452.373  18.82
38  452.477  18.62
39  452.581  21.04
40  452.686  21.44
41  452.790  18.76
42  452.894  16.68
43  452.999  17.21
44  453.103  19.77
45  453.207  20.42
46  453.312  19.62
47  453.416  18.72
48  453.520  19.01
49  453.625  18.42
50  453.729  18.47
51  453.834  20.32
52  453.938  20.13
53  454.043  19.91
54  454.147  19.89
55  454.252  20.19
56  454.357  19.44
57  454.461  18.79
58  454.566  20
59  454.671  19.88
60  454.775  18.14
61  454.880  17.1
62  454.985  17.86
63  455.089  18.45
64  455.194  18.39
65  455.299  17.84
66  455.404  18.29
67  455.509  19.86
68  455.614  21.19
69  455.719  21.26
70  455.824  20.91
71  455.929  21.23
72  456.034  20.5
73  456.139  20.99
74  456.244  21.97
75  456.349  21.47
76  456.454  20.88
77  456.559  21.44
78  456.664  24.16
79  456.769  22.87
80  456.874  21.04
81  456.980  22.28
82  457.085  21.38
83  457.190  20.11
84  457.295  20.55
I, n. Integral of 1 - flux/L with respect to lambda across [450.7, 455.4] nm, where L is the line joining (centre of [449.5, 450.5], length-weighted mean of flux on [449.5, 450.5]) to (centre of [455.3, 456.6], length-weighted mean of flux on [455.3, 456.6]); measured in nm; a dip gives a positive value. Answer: 0.27 nm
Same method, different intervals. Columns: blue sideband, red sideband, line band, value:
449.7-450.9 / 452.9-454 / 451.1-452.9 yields 0.07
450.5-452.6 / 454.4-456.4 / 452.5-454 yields 0.06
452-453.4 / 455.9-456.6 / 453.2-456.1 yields 0.14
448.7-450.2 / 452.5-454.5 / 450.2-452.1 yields -0.15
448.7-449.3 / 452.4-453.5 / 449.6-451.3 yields -0.18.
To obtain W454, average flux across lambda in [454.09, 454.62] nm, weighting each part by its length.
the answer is 19.7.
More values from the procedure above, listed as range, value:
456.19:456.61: 21.5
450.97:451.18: 18.5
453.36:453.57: 19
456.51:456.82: 22.9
